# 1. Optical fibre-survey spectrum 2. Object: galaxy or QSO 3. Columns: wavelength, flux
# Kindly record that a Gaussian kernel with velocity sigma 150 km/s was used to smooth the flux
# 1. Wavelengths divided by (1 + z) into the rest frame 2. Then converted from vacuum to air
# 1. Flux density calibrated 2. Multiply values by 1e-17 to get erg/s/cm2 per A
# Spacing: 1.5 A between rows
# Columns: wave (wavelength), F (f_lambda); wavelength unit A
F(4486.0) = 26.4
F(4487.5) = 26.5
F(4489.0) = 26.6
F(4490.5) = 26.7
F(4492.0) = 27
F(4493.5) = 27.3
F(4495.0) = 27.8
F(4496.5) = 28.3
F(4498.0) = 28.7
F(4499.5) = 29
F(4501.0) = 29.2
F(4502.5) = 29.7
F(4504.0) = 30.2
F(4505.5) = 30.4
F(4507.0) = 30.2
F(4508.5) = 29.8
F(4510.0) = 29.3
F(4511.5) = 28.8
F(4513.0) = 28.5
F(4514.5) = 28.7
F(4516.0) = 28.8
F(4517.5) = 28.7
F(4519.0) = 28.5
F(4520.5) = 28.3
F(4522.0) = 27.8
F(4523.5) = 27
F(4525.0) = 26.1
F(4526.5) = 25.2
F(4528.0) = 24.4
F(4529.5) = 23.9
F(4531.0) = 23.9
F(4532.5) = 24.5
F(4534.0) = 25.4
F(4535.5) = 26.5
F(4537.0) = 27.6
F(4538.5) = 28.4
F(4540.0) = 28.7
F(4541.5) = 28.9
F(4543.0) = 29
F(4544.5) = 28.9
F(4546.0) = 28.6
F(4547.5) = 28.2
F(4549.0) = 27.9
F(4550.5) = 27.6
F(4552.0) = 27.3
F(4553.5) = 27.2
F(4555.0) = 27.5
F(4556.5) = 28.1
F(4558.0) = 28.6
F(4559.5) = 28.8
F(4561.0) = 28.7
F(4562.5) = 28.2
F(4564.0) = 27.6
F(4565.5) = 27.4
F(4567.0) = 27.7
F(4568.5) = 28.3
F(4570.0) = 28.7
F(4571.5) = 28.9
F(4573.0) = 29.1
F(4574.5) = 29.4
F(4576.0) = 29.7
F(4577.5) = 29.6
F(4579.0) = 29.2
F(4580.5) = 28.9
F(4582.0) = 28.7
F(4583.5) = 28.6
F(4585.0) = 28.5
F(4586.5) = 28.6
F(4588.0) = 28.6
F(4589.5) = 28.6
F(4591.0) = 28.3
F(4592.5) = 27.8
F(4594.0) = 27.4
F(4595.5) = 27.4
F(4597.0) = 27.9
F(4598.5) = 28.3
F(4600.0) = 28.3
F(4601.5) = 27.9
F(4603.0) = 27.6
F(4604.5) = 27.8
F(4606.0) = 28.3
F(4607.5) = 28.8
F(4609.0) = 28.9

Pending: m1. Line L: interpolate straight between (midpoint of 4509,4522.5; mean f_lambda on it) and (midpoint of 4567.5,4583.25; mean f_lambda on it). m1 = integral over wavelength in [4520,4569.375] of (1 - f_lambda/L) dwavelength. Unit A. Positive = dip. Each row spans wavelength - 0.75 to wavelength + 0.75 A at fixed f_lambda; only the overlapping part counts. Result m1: 2.5 A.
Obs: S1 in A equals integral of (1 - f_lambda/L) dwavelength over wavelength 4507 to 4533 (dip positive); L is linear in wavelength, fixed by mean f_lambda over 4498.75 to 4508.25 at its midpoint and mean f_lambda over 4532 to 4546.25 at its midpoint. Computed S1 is 1.4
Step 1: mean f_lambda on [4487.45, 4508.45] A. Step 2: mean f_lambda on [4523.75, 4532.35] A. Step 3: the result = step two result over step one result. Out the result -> 0.87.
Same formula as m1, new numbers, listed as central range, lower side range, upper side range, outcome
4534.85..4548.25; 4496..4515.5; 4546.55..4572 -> 0.06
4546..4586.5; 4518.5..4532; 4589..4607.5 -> -1.89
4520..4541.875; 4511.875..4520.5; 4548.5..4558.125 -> 1.45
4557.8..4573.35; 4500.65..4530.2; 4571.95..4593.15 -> 0.18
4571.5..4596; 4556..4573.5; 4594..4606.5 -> -0.50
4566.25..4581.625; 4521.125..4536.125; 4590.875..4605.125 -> -1.09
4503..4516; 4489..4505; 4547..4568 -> -0.55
